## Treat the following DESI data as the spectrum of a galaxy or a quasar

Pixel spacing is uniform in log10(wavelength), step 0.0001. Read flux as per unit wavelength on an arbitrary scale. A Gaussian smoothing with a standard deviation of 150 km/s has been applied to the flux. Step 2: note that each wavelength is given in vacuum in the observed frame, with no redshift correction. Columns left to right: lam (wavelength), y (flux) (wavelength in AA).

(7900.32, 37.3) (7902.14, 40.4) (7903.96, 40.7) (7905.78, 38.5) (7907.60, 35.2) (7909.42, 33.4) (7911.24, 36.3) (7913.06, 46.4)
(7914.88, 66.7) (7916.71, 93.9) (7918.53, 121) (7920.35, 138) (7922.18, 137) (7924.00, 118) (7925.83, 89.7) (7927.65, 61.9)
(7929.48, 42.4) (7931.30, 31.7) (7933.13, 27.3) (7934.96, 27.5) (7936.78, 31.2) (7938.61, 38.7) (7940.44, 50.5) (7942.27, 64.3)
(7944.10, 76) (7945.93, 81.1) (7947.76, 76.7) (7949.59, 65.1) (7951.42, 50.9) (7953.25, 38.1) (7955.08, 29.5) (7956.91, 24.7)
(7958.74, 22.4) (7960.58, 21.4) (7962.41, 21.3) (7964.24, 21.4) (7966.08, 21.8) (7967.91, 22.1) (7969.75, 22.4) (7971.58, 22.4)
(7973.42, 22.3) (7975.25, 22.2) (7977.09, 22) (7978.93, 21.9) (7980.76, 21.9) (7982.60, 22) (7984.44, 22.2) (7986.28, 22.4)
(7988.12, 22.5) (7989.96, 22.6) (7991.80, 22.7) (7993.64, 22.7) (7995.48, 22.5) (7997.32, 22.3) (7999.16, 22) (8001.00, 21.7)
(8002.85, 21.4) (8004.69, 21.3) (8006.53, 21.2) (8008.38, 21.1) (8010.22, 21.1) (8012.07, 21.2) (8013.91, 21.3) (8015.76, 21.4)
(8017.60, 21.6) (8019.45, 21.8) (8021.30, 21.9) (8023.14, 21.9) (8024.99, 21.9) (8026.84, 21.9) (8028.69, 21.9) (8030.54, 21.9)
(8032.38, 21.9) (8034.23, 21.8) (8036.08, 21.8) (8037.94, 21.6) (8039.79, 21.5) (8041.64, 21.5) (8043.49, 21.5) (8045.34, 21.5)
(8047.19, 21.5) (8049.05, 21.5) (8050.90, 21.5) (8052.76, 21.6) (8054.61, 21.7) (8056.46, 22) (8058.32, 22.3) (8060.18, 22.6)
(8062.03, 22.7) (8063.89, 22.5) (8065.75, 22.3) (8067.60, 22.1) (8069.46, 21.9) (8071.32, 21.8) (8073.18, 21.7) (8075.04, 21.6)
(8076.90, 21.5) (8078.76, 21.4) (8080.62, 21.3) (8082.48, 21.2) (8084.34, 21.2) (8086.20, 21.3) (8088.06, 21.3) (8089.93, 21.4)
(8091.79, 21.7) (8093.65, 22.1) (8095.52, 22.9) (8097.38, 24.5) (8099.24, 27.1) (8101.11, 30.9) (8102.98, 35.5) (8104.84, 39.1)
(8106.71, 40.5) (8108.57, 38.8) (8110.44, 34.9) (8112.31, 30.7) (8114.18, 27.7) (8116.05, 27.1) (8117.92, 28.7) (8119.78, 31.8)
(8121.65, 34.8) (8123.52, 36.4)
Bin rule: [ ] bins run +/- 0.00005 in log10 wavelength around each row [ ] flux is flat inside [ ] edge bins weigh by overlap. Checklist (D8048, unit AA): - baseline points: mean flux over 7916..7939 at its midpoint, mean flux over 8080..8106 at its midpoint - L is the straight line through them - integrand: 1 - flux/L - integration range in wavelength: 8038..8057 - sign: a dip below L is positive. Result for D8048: 8.4 AA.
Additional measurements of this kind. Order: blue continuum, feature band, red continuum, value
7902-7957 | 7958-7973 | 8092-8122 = 8.97 AA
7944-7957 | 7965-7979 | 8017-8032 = 7.25 AA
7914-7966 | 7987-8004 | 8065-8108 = 8.77 AA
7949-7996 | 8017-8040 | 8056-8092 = 1.66 AA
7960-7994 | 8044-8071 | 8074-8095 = -0.41 AA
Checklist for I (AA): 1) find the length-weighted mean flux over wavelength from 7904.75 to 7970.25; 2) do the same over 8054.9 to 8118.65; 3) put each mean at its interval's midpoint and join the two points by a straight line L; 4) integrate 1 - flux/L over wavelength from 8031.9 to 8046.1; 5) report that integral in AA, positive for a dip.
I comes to 5.3 AA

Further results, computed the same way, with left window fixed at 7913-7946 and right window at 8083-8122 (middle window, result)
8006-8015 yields 5.27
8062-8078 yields 6.38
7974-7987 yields 8.09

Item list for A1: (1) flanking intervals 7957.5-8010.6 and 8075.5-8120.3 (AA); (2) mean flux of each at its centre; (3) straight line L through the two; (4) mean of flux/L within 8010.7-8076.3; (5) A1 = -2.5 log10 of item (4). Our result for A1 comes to 0.14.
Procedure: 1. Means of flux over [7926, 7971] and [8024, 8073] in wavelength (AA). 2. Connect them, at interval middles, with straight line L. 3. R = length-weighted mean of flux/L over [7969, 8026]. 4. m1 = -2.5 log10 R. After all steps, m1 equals 0.390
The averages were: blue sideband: 41.1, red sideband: 21.9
